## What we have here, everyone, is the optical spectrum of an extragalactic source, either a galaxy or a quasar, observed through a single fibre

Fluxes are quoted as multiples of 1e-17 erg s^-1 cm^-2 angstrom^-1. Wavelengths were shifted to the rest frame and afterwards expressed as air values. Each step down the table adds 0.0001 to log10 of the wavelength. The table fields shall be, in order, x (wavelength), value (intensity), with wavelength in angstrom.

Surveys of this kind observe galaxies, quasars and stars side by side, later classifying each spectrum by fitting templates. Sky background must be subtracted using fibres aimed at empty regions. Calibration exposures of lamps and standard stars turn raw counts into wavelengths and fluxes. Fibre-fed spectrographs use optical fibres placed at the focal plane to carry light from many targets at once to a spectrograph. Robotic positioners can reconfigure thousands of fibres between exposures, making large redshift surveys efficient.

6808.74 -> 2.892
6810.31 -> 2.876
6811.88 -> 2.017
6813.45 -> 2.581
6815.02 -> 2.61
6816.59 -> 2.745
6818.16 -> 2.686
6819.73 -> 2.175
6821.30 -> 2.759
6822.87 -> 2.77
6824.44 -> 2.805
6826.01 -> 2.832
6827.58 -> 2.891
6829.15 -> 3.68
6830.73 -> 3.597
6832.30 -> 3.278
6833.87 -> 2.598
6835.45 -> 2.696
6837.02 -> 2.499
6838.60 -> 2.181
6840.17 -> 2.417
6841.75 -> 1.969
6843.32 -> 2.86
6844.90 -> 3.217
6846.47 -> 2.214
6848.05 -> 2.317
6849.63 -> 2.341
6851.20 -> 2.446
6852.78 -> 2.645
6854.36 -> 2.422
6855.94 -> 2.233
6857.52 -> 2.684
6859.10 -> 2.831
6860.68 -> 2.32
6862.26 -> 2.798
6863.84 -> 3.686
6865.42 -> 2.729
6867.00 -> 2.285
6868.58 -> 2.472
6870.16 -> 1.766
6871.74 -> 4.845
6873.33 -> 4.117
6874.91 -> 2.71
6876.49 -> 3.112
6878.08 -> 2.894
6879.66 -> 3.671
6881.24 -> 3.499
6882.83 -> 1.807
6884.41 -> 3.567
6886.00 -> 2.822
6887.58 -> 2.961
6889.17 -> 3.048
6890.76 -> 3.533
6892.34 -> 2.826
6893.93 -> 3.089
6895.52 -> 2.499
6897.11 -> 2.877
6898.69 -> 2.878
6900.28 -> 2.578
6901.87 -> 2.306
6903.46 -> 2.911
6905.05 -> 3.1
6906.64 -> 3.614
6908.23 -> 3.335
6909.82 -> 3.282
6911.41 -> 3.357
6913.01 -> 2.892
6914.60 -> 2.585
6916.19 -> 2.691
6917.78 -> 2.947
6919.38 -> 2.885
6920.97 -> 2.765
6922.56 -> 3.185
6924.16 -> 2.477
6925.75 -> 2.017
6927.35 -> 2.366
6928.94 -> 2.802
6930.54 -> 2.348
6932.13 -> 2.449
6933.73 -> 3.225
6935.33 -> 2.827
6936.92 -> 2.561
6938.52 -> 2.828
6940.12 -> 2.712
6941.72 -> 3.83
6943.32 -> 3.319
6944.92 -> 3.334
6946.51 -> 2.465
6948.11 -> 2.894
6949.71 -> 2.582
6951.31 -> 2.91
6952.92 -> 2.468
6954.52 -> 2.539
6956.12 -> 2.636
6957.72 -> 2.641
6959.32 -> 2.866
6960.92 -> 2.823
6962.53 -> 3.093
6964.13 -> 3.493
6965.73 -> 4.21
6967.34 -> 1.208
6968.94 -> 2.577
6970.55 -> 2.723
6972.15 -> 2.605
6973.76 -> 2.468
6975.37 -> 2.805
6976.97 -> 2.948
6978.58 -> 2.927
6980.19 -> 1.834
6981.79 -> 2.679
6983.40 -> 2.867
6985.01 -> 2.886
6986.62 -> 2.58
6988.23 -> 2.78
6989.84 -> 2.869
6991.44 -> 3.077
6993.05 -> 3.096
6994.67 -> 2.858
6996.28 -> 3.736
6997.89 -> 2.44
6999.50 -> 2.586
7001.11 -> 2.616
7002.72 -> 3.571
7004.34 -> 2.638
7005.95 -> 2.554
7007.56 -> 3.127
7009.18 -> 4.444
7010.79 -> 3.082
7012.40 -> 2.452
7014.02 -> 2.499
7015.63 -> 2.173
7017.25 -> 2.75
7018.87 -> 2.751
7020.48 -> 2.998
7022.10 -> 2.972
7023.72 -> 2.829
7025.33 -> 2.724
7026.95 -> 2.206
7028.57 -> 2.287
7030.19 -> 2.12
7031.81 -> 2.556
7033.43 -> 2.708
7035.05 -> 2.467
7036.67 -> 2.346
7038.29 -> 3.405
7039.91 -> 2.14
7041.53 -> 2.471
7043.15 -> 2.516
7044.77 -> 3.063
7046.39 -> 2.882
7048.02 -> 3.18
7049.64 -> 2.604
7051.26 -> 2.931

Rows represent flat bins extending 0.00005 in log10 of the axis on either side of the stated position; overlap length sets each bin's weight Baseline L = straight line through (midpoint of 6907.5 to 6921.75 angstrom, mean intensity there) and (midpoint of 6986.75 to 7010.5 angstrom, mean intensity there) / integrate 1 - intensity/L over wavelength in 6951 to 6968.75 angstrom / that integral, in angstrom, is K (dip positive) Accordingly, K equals 1.17 angstrom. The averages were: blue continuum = 2.97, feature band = 2.8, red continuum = 3.02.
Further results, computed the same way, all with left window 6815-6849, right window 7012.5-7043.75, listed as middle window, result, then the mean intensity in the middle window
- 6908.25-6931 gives -1.11 angstrom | 2.78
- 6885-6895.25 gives -1.35 angstrom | 3.03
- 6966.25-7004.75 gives -1.97 angstrom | 2.74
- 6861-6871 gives 0.27 angstrom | 2.62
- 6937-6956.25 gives -1.75 angstrom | 2.87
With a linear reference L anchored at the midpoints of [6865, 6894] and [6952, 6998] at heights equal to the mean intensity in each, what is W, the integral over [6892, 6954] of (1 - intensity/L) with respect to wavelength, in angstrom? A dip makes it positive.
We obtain 1.7 angstrom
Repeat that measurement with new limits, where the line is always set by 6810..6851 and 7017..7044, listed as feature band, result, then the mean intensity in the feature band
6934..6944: -1.5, 3.02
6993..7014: -3.1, 2.99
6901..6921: -2.6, 2.98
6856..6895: -4.8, 2.99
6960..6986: -1.4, 2.76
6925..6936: 0.3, 2.57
